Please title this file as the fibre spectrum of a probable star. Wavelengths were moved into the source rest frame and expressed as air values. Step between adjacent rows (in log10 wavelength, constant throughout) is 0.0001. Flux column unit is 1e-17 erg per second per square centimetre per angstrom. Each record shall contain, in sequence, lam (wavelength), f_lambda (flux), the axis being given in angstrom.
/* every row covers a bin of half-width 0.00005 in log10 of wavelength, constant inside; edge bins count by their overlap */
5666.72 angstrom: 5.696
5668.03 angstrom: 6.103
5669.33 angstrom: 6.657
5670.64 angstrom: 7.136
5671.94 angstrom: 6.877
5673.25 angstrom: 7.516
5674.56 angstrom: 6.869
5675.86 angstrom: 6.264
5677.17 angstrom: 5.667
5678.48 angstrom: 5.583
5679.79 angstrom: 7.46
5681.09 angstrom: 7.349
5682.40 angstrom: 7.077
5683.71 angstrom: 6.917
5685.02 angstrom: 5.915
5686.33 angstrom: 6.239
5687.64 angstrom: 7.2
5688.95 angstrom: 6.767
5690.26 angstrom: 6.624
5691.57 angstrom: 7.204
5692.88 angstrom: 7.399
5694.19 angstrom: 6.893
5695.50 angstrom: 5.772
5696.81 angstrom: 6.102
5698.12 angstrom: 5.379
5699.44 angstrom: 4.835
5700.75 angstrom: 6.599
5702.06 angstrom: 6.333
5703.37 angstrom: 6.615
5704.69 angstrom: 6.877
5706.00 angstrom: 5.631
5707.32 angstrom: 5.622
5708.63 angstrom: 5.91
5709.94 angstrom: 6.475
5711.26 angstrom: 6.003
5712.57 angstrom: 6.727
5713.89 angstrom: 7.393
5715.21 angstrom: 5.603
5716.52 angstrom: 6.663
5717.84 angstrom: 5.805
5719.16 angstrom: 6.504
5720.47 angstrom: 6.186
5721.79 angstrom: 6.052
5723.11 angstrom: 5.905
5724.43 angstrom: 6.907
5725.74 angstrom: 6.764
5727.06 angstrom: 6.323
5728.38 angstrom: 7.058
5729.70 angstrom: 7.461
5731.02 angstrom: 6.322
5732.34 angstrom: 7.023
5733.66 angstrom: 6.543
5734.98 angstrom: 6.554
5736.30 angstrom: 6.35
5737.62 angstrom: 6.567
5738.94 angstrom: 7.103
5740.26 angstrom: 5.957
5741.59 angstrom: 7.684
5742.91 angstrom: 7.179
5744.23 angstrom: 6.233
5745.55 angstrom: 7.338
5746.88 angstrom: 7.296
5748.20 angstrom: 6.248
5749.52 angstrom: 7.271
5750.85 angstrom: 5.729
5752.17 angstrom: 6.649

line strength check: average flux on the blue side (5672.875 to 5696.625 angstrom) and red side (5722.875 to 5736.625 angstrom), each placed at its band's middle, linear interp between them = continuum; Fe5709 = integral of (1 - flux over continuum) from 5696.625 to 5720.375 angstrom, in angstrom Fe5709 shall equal 1.8 angstrom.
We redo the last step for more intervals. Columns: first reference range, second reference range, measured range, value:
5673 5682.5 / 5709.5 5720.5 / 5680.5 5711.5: 0.6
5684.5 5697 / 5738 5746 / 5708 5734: 1.2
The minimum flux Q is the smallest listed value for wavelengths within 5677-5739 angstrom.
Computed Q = 4.835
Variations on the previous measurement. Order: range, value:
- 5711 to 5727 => 5.603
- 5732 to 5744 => 5.957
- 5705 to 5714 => 5.622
